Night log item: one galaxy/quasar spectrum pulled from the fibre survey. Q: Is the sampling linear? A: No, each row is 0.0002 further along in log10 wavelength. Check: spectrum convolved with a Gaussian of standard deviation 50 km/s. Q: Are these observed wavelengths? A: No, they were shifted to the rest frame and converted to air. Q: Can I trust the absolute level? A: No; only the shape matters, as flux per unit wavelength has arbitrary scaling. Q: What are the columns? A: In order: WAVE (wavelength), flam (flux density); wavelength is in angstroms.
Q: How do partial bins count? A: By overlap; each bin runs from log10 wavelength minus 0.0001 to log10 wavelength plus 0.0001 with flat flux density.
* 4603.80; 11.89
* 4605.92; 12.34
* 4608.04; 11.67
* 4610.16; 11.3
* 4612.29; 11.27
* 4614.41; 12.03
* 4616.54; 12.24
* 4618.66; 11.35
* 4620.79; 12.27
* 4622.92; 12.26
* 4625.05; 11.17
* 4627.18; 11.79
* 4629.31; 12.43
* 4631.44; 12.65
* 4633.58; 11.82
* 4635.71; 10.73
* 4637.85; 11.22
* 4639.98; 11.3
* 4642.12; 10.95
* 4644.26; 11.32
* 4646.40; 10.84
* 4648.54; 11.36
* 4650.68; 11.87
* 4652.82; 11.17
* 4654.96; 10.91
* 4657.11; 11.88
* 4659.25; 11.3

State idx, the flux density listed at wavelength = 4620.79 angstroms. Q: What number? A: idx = 12.27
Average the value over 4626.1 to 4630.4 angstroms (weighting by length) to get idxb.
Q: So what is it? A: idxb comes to 12.1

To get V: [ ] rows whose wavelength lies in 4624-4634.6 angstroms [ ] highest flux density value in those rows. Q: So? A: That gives 12.65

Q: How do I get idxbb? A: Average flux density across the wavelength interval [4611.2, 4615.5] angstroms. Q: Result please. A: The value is 11.6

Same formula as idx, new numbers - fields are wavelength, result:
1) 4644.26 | 11.32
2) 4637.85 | 11.22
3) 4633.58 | 11.82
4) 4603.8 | 11.89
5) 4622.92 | 12.26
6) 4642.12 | 10.95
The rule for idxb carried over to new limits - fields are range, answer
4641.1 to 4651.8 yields 11.3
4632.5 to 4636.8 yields 11.3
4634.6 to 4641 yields 11.1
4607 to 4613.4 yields 11.4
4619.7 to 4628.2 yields 11.9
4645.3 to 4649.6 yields 11.1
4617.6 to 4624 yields 12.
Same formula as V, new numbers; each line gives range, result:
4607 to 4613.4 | 11.67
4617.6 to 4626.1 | 12.27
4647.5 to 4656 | 11.87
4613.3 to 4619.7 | 12.24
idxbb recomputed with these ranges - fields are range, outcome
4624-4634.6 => 12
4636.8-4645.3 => 11.2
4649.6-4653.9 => 11.5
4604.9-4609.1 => 12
